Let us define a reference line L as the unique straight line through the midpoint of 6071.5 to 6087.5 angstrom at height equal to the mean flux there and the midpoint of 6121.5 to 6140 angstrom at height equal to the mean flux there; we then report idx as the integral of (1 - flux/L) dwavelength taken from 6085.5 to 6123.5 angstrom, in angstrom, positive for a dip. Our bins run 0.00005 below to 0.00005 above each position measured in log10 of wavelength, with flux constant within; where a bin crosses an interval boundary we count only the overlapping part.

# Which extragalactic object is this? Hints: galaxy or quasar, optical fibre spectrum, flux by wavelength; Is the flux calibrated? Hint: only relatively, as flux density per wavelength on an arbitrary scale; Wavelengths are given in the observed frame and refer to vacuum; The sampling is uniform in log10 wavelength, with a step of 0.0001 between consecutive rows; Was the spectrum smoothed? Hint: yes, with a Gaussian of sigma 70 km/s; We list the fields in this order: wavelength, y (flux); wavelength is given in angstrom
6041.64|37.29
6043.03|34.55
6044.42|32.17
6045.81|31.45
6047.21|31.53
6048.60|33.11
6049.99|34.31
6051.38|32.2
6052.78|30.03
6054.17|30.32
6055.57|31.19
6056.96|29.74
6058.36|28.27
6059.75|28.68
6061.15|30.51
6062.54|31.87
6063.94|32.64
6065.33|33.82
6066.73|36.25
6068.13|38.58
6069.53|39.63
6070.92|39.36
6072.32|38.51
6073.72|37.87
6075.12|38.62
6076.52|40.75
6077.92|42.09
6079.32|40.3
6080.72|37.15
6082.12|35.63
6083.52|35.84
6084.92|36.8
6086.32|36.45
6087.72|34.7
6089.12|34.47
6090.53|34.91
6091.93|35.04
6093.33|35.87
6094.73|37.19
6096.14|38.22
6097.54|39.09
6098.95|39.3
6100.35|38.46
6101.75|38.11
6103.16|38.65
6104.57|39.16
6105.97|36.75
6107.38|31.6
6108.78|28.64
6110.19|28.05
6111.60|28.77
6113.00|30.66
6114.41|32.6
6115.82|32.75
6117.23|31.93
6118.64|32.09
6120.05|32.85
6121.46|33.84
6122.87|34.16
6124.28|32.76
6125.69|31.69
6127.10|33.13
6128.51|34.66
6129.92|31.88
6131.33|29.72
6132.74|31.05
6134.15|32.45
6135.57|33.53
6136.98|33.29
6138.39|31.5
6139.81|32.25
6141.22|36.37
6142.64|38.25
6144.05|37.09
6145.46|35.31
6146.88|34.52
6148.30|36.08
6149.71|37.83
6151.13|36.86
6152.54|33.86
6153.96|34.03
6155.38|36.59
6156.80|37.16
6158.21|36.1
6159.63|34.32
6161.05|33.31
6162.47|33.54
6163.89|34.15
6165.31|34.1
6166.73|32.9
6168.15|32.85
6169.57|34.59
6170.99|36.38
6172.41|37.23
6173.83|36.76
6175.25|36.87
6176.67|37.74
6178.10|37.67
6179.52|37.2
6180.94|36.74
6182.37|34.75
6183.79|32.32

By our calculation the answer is 0.84 angstrom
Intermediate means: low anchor 38.1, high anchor 32.5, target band 34.6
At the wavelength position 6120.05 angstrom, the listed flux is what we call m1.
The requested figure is 32.85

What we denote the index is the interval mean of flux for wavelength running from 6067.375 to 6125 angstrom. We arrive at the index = 35.8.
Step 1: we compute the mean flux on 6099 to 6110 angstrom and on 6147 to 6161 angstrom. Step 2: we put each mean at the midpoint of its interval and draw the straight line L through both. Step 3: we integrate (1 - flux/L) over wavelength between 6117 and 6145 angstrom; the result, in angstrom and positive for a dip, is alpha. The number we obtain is 1.9 angstrom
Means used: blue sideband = 35.8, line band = 33.3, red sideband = 35.7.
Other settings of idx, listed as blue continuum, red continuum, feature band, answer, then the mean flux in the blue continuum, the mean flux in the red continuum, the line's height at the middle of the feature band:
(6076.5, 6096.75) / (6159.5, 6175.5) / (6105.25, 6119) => 1.83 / 36.9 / 34.7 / 36.2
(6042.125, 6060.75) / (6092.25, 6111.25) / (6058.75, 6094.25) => -2.68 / 31.4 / 35.9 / 33.7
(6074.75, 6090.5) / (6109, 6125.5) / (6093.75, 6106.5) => -1.39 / 37.4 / 31.7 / 34.5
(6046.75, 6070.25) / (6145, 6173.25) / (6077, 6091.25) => -1.59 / 32.5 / 35.1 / 33.2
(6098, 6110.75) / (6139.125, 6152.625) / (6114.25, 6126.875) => 1.04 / 35.6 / 36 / 35.7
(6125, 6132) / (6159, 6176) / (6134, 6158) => -1.30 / 32.3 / 34.8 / 33.4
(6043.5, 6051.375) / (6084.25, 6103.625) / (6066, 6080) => -1.69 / 32.6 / 36.9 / 35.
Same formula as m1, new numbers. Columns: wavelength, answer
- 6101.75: 38.11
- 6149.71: 37.83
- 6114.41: 32.6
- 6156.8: 37.16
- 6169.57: 34.59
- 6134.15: 32.45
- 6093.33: 35.87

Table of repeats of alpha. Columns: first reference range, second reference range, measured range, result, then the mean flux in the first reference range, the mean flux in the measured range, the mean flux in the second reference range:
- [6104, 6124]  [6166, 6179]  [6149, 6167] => 0.0 angstrom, 32.4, 35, 35.9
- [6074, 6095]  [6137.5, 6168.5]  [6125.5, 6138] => 1.1 angstrom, 37.1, 32.4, 35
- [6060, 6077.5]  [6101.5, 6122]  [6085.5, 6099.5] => -0.8 angstrom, 36.4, 36.5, 33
